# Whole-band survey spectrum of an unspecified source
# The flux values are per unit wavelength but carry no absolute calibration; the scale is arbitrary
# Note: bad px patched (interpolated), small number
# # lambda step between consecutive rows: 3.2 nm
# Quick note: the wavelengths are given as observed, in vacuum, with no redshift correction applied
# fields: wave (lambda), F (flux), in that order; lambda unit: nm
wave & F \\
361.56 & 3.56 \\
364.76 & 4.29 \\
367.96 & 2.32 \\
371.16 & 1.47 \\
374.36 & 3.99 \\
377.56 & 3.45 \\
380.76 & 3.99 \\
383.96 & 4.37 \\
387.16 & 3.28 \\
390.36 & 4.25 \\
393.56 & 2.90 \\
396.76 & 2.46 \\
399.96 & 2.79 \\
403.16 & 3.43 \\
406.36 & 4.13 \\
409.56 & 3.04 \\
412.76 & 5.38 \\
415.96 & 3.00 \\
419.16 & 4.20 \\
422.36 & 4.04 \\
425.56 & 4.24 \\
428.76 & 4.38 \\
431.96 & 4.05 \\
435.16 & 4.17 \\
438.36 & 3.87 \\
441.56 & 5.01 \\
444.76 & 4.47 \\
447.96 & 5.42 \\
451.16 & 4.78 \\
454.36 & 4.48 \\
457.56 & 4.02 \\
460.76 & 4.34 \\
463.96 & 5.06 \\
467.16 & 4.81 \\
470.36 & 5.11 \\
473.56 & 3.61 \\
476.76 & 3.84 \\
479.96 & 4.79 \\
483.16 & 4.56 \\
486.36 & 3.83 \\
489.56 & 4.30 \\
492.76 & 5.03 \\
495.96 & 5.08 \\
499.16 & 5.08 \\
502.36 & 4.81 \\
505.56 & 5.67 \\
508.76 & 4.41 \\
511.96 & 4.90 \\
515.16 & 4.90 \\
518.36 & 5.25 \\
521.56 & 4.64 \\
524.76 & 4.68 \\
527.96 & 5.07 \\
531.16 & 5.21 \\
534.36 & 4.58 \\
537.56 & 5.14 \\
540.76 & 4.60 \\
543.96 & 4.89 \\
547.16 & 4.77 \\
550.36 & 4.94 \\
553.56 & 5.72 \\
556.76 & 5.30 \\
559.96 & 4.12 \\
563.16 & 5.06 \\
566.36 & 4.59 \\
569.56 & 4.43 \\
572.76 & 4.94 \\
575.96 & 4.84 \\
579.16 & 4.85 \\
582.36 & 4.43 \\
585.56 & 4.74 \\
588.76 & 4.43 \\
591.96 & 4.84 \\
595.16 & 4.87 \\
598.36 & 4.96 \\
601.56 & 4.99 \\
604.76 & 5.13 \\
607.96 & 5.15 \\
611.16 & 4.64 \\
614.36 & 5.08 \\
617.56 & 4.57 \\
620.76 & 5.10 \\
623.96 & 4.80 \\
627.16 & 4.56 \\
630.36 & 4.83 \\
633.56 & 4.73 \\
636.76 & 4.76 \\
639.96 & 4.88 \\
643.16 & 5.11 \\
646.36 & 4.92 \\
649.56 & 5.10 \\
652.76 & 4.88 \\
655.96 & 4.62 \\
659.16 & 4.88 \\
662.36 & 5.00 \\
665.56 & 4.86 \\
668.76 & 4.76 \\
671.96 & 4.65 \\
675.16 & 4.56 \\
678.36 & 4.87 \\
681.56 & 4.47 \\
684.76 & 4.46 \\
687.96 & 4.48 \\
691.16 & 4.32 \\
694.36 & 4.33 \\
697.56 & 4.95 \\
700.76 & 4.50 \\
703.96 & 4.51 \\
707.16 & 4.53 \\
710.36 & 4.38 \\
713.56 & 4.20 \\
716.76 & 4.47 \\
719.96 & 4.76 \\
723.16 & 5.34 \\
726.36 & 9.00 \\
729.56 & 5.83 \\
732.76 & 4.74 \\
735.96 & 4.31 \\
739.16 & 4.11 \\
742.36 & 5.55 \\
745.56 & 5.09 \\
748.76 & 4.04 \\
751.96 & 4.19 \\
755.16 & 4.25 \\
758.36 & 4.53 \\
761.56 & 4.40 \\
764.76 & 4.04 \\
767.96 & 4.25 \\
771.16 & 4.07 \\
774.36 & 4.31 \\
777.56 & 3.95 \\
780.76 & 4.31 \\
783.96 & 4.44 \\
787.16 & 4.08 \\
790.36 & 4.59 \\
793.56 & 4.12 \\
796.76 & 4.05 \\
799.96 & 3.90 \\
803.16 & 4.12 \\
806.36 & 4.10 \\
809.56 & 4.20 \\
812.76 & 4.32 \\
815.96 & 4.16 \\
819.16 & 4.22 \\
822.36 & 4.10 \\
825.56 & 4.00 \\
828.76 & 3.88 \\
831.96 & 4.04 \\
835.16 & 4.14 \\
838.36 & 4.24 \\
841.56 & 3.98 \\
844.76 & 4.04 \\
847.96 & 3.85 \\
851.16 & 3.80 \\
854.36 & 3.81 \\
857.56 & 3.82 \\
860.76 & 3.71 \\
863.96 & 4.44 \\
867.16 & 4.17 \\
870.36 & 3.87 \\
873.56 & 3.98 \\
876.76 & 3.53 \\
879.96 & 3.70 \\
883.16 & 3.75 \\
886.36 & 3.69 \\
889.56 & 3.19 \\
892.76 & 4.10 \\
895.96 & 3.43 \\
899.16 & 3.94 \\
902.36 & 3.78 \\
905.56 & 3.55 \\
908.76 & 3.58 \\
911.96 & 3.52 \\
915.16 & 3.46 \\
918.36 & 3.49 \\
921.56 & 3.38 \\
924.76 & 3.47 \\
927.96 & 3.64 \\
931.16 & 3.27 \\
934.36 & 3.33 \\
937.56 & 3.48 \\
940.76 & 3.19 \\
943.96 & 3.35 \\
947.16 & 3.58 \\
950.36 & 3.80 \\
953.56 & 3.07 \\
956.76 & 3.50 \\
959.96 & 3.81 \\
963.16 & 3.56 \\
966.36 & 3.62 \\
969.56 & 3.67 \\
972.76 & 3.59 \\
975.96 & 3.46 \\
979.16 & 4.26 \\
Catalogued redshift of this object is 0.106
